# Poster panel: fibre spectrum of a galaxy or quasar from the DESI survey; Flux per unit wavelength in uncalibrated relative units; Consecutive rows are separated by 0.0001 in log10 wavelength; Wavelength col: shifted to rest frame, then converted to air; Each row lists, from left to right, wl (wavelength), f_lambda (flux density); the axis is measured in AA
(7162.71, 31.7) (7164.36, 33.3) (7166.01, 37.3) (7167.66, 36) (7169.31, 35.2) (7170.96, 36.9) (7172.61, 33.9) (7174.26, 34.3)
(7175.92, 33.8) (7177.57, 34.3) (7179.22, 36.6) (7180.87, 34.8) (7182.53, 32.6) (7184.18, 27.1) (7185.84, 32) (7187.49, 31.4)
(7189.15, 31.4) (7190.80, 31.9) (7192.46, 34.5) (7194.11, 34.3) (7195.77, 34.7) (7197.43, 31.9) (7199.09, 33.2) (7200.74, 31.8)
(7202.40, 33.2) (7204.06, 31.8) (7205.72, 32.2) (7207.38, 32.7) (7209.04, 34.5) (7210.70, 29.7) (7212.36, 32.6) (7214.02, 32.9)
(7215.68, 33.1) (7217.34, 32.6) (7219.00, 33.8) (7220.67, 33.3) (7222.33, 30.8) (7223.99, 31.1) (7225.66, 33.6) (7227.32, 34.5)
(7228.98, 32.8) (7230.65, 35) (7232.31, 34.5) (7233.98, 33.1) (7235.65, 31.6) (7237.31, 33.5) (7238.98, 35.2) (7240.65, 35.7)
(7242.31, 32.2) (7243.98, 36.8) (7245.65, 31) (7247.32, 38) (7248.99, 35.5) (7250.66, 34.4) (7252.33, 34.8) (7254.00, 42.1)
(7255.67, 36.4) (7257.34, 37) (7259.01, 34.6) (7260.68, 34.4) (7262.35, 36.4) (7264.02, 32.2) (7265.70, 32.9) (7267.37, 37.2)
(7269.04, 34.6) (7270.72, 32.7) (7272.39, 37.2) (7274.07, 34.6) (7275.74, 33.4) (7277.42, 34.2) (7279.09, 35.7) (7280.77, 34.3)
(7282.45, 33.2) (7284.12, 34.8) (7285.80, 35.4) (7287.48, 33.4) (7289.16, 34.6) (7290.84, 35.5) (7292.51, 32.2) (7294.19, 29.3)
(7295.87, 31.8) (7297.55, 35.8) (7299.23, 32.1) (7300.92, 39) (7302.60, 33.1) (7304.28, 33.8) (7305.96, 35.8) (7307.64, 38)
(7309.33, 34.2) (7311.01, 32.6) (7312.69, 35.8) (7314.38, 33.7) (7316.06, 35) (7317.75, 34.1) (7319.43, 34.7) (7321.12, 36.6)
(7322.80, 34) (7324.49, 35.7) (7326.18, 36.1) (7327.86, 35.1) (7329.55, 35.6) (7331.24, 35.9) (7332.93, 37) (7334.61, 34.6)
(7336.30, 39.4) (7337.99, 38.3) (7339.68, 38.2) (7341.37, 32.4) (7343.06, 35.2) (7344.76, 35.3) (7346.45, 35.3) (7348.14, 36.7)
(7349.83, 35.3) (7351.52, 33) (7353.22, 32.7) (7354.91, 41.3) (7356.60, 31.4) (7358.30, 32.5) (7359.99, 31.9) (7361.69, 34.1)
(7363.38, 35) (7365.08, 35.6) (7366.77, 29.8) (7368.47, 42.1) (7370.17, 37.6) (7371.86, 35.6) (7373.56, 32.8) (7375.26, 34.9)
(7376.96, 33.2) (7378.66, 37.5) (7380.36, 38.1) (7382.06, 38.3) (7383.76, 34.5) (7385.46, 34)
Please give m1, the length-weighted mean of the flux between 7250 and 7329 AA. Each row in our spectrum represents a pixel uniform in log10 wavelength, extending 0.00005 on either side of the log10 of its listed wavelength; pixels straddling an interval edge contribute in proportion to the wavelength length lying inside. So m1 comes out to 34.8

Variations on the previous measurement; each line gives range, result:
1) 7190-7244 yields 33.1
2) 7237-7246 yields 34.3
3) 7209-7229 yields 32.7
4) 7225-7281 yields 34.8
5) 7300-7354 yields 35.4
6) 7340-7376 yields 34.8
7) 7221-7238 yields 33.1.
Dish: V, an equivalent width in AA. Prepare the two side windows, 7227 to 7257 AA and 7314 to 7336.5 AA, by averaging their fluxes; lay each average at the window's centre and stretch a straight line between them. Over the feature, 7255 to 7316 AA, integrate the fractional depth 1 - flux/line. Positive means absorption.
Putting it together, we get 1.2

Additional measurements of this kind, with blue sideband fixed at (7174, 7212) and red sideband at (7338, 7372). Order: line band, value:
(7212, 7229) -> 0.2 AA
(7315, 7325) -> -0.1 AA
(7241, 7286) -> -1.7 AA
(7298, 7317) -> -0.2 AA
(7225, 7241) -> -0.3 AA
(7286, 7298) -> 0.3 AA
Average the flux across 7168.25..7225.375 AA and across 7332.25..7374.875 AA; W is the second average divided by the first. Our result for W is 1.07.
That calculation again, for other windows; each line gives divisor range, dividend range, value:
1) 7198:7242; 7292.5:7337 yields 1.06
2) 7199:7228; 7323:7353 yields 1.10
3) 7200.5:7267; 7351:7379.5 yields 1.03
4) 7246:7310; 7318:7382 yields 1.02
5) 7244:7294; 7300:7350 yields 1.02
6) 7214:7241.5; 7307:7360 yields 1.06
